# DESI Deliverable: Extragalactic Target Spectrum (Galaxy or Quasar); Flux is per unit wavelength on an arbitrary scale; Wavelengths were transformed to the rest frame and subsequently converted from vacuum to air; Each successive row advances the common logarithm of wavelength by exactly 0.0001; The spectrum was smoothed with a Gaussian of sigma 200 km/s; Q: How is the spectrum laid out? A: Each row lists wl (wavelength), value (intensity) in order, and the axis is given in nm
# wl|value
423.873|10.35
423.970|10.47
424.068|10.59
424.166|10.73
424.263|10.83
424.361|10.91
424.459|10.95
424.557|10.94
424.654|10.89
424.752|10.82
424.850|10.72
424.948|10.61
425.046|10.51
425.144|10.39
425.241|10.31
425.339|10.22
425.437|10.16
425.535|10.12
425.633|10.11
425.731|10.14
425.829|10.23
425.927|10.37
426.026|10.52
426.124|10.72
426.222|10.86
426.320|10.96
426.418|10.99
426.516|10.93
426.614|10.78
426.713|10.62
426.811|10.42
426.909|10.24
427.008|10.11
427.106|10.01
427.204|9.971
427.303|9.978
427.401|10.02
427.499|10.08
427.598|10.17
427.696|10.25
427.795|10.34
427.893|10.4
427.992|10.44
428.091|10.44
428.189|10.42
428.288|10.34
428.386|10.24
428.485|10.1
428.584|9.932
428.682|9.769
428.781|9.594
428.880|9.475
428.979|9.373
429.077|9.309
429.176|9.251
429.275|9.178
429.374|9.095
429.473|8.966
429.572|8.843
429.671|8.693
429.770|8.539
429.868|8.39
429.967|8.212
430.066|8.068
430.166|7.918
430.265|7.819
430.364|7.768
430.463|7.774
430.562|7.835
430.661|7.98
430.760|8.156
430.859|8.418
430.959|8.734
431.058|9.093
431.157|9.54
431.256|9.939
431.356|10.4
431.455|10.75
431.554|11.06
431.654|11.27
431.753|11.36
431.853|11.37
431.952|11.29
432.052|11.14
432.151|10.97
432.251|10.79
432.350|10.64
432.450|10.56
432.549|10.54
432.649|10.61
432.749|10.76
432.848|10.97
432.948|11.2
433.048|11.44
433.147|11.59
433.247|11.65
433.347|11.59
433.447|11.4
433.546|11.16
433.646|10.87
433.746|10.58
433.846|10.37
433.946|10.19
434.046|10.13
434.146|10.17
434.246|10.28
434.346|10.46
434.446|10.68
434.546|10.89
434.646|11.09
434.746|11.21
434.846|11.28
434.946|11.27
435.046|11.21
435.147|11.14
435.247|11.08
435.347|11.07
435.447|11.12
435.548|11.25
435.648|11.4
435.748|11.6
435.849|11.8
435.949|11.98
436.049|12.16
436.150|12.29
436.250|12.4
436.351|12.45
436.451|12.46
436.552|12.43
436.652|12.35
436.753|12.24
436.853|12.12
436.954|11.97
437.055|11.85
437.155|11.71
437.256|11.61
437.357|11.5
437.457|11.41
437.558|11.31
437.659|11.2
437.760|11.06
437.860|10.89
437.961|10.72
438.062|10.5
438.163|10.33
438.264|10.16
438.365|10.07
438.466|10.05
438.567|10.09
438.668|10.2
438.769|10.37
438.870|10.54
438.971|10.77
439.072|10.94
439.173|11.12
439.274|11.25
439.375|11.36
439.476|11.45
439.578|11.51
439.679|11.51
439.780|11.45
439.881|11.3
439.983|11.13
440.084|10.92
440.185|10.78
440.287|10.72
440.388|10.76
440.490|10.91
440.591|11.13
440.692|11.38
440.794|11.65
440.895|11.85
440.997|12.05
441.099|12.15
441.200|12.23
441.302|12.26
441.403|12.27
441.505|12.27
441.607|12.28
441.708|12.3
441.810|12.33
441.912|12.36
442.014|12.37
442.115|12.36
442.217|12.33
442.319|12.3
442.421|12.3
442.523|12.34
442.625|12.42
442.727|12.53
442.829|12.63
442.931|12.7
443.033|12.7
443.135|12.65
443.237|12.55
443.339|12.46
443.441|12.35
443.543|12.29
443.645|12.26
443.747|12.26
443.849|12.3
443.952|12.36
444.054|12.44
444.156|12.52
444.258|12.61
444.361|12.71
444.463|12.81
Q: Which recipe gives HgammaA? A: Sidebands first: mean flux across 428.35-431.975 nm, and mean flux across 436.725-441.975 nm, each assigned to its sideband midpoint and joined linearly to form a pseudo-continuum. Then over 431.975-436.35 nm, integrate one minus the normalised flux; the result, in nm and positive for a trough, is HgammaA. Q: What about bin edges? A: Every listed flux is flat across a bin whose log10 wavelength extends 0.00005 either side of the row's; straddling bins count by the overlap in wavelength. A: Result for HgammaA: -0.41 nm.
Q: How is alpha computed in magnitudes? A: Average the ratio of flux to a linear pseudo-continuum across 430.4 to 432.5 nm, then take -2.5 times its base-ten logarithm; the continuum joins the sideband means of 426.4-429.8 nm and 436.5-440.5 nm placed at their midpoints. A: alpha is 0.04 mag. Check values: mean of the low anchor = 9.92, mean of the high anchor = 11.1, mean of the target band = 9.95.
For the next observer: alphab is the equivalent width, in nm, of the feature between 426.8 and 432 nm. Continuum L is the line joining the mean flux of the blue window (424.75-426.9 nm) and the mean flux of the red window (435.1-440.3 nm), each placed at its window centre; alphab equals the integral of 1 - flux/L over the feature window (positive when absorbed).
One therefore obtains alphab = 0.573 nm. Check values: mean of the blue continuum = 10.5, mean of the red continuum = 11.3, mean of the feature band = 9.56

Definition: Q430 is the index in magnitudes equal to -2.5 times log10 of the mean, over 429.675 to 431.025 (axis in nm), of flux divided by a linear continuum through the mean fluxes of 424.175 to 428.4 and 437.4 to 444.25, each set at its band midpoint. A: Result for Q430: 0.30 mag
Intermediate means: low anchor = 10.5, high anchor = 11.6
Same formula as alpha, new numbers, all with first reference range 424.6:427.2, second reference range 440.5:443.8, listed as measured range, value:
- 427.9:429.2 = 0.09 mag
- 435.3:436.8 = -0.03 mag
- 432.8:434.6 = 0.05 mag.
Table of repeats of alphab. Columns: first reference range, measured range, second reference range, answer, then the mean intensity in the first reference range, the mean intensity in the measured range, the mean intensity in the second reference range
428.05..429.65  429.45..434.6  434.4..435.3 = 0.208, 9.62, 10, 11.1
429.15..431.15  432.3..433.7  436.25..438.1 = -0.188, 8.45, 11.1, 11.7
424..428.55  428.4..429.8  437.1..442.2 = 0.171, 10.5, 9.32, 11.3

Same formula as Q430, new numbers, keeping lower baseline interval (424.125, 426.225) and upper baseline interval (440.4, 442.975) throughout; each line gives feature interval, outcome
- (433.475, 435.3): 0.06 mag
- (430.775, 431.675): 0.14 mag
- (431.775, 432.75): 0.03 mag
